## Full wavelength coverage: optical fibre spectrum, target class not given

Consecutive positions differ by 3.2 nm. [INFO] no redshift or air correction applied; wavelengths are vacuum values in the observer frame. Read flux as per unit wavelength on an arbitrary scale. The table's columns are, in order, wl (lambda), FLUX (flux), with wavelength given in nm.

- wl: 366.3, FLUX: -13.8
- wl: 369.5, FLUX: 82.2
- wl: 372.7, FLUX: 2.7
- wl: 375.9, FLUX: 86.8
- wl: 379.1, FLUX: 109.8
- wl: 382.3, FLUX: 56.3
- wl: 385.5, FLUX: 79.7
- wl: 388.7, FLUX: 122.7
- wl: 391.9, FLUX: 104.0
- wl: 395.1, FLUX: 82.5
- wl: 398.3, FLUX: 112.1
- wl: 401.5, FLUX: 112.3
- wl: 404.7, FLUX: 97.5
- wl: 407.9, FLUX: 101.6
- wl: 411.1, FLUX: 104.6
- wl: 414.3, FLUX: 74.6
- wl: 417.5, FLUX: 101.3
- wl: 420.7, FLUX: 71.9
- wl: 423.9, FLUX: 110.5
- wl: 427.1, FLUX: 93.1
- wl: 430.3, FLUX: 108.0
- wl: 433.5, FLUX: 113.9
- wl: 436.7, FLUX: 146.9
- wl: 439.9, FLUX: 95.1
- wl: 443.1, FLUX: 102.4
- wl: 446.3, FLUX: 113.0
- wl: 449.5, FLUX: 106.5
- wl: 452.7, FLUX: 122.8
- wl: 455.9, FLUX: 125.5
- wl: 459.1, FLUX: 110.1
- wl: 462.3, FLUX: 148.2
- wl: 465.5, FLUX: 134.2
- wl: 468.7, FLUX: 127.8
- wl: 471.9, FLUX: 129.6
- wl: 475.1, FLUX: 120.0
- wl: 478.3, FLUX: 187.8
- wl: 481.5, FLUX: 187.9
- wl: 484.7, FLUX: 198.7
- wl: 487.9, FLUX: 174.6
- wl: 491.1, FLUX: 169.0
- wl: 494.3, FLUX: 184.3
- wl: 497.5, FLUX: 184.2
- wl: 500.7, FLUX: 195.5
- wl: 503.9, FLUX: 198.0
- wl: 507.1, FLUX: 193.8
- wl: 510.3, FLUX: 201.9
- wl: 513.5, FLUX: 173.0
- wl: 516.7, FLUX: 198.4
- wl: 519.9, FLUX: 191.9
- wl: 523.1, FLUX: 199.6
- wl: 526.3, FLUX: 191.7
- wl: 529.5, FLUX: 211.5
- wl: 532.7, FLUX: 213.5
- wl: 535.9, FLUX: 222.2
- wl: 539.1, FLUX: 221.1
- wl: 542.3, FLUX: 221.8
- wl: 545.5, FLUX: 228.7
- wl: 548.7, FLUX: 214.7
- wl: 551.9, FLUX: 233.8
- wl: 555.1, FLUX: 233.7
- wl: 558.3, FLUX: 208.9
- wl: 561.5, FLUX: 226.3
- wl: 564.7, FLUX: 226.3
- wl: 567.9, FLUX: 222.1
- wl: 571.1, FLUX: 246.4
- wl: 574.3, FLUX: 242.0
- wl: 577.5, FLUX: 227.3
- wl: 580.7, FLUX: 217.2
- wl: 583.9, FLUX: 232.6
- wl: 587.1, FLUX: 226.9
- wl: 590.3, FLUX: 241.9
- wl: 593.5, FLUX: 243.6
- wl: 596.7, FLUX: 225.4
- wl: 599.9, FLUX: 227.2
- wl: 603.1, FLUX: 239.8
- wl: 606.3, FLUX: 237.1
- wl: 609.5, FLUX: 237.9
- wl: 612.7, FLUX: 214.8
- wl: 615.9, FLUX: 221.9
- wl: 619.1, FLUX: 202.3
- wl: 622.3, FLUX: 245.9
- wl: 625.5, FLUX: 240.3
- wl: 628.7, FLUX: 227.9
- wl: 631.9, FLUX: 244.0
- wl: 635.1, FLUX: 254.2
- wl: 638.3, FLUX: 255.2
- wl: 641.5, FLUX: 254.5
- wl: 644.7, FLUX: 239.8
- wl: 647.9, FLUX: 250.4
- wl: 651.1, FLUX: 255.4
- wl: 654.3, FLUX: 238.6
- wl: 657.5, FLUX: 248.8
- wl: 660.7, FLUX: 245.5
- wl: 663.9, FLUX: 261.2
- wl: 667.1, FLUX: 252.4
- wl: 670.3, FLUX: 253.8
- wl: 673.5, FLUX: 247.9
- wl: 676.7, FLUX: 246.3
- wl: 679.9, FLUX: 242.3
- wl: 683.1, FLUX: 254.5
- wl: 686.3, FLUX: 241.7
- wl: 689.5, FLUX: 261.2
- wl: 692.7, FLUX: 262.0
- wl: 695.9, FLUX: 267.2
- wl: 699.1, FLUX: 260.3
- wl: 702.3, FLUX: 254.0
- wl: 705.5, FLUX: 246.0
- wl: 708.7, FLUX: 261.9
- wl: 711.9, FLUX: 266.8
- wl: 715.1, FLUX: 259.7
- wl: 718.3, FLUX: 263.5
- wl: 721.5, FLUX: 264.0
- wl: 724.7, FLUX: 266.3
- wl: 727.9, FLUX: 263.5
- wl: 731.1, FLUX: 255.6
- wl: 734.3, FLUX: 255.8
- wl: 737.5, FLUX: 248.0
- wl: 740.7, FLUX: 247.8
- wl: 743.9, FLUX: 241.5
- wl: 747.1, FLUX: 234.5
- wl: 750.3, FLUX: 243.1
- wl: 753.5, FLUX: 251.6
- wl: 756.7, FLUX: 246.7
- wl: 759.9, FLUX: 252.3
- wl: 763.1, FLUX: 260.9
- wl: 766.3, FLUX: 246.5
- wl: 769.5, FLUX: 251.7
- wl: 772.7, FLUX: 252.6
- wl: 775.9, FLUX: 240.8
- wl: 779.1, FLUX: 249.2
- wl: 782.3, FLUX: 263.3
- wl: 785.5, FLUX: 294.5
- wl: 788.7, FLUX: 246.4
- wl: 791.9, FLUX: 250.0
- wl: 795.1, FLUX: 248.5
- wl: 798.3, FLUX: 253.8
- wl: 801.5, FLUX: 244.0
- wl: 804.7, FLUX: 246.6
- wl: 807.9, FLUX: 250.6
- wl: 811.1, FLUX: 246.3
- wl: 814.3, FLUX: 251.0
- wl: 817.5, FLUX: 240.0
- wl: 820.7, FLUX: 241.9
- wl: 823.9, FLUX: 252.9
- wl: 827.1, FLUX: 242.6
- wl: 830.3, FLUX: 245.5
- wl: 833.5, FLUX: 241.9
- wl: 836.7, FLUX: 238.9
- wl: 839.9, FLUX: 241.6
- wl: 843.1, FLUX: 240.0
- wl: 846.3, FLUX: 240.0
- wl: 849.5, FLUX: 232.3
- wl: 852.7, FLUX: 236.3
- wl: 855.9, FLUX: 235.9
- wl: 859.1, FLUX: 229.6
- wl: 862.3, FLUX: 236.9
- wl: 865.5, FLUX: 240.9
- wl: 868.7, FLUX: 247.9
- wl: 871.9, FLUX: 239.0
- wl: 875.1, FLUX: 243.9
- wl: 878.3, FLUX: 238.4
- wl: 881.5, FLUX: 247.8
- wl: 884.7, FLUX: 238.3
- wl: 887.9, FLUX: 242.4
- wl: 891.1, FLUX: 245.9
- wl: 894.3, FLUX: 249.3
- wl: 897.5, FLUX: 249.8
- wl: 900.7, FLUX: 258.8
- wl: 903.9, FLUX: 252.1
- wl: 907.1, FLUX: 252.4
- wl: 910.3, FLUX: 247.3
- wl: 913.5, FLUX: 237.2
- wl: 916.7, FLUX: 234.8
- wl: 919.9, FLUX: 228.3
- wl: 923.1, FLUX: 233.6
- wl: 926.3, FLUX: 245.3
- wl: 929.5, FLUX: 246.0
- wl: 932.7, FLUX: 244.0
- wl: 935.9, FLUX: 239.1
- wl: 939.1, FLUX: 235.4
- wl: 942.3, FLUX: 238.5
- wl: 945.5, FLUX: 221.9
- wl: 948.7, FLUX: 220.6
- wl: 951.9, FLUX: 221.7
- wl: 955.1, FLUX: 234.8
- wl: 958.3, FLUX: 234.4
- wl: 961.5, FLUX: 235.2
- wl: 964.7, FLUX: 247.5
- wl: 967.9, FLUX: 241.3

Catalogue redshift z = 0.19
